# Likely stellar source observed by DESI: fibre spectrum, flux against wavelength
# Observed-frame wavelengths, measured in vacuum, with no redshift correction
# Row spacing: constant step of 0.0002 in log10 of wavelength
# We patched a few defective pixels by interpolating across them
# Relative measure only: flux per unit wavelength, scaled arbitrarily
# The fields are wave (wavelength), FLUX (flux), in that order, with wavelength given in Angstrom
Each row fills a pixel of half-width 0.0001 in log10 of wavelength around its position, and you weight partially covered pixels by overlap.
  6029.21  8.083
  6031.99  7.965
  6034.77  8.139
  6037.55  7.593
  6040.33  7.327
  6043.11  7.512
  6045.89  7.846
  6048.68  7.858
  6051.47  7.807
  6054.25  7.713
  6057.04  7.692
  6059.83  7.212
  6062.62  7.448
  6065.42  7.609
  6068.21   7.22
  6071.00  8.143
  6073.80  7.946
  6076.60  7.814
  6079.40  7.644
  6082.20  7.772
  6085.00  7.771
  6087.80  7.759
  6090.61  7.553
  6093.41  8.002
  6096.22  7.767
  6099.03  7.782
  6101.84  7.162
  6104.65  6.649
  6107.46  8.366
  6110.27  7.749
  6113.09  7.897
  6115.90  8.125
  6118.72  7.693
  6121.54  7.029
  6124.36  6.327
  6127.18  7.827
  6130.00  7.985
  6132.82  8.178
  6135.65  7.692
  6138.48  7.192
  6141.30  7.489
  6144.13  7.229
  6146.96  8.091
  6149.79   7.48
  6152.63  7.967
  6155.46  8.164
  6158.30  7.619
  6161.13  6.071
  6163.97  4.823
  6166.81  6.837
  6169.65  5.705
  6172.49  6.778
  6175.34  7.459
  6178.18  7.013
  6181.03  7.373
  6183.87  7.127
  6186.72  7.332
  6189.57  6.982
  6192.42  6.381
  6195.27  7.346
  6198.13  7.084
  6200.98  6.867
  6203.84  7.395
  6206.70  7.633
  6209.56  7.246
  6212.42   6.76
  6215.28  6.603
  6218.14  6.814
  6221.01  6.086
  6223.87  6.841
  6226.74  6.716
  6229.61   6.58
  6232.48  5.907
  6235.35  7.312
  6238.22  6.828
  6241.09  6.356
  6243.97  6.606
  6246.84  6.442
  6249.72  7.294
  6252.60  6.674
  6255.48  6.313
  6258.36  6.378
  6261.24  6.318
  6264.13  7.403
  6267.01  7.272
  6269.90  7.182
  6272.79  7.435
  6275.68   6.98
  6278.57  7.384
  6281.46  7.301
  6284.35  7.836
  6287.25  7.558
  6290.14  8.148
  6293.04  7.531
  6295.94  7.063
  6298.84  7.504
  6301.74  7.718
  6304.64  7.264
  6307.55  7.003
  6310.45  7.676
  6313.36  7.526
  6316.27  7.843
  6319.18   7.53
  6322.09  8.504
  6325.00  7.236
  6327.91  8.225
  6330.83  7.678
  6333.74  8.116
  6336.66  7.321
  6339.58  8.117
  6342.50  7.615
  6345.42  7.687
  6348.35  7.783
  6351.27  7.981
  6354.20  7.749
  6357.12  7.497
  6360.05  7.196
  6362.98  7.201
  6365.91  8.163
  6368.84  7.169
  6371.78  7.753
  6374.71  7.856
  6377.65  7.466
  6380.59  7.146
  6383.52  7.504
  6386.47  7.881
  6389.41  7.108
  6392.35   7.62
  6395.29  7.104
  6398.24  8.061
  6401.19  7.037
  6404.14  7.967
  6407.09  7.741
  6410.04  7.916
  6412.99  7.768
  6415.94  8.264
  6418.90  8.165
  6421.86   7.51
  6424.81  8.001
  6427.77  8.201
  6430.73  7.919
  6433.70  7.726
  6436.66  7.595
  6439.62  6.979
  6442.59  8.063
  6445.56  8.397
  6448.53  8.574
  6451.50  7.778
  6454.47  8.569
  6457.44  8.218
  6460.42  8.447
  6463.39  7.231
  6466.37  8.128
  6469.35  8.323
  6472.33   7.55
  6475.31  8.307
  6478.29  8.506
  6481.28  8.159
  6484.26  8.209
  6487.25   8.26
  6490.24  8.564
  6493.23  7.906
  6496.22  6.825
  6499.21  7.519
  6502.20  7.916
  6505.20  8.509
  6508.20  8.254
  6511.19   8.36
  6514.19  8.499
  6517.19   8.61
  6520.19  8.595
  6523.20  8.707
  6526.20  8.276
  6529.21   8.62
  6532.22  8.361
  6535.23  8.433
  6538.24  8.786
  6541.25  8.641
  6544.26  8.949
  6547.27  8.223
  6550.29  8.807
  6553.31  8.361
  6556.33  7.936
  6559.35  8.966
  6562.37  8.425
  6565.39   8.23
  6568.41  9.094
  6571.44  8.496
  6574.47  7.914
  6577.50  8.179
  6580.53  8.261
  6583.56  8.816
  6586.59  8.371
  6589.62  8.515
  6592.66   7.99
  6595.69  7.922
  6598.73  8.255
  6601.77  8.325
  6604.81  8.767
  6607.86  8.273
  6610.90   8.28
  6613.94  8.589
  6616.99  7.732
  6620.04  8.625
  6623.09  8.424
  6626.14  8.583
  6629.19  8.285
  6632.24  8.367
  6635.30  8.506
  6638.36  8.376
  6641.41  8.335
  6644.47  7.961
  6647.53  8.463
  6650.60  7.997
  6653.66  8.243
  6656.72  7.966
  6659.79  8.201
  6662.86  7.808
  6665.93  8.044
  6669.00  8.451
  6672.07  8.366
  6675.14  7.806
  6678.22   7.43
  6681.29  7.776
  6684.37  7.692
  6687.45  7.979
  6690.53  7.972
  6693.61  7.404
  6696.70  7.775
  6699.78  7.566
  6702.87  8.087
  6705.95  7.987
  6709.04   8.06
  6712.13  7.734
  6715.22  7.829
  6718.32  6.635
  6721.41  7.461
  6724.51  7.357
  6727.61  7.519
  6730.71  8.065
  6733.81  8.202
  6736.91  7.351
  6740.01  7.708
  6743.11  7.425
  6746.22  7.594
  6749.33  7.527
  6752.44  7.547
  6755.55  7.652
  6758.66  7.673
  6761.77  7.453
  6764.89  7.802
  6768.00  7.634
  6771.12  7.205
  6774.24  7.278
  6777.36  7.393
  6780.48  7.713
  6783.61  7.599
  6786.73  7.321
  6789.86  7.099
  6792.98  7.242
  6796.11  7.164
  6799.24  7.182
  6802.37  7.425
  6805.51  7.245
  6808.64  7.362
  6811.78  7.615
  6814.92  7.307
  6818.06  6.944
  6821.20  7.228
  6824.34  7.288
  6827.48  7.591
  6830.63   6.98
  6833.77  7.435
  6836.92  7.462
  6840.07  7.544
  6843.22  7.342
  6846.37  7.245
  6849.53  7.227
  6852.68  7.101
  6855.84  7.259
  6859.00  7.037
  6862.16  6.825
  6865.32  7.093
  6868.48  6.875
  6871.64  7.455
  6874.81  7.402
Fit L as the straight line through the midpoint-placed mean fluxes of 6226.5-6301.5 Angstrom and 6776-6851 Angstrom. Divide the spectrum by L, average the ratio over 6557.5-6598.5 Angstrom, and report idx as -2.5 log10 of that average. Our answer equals -0.166 mag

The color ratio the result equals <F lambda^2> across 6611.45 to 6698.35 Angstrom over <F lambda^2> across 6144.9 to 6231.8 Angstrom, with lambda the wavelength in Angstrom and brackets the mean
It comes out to 1.35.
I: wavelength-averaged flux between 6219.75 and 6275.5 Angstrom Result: 6.74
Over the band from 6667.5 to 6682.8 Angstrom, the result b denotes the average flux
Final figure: 7.97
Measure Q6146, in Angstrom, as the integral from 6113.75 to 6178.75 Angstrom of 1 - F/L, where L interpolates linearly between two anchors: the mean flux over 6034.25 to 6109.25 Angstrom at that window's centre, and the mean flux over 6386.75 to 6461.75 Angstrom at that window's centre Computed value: 3.78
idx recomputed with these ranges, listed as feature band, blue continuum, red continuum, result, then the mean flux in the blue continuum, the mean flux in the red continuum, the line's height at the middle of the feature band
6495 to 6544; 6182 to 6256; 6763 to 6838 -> -0.17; 6.84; 7.35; 7.1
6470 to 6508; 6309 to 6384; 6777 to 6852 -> -0.06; 7.68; 7.33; 7.57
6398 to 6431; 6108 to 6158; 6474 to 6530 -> 0.03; 7.66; 8.24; 8.1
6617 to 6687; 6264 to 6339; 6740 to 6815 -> -0.09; 7.56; 7.44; 7.47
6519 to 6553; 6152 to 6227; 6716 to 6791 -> -0.18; 6.92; 7.51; 7.28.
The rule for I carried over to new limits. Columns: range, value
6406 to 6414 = 7.82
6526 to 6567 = 8.51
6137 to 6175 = 7.05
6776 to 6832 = 7.32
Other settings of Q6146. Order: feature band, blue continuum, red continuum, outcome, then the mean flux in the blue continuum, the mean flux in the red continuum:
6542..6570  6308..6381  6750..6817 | -3.7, 7.68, 7.42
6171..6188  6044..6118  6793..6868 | 1.0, 7.7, 7.25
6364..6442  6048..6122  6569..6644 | 3.9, 7.68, 8.34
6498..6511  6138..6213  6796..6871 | -1.7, 7.09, 7.24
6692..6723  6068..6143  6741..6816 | -0.8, 7.65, 7.44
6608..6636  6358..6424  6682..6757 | -2.6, 7.62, 7.67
